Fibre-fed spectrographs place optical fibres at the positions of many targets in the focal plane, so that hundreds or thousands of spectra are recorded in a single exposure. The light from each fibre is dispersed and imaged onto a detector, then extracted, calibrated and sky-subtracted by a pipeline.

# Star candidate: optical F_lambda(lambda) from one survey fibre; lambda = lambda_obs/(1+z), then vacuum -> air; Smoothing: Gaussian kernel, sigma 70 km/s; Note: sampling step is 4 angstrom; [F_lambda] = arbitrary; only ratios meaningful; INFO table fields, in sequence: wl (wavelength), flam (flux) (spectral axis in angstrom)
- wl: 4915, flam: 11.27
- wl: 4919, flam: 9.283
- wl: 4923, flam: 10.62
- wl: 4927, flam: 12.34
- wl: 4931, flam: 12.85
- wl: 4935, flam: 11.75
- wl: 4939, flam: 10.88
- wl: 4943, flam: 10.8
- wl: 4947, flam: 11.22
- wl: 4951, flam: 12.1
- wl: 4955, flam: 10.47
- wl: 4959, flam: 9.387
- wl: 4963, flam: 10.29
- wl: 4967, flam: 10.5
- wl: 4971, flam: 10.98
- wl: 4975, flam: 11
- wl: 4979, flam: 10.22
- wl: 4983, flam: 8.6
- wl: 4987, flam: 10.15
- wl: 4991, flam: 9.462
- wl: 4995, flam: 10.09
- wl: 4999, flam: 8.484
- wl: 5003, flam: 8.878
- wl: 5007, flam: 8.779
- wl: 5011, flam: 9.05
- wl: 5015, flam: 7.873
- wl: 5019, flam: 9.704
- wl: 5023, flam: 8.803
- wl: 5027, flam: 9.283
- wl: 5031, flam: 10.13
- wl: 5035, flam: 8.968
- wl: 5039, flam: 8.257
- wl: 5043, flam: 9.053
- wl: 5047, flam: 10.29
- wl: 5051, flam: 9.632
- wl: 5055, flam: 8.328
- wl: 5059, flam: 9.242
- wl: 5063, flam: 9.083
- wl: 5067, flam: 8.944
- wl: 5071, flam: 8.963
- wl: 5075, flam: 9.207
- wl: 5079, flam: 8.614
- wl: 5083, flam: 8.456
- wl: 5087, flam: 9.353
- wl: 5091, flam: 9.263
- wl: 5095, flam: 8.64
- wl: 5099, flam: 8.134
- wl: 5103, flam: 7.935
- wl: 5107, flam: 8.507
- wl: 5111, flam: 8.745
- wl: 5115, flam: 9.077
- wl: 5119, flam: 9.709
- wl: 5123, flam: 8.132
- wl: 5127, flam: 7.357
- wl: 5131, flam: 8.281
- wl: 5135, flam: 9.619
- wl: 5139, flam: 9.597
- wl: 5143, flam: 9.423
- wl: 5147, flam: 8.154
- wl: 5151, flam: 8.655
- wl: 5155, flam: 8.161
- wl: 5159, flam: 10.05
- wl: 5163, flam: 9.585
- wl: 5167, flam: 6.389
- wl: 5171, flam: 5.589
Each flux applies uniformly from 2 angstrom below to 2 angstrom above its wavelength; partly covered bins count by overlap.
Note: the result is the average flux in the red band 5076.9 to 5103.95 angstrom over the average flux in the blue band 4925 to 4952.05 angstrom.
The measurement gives 0.74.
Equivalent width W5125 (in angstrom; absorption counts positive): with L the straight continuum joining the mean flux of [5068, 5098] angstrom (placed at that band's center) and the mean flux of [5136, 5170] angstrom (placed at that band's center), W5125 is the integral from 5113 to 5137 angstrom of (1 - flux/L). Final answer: 0.21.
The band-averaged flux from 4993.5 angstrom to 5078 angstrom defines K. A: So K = 9.09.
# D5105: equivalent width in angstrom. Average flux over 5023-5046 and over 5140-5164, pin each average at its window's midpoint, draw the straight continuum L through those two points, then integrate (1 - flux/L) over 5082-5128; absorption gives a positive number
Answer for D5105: 2.2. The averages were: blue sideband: 9.16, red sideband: 9.01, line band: 8.64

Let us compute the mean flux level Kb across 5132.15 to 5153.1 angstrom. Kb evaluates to 9.05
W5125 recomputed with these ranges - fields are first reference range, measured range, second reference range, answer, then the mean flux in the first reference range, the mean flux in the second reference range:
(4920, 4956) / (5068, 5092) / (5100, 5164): 1.3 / 11.4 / 8.79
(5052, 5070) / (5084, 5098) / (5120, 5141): -0.2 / 8.94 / 8.65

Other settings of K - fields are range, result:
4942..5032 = 9.82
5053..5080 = 8.92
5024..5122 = 8.98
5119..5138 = 8.56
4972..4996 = 9.96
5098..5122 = 8.68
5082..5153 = 8.73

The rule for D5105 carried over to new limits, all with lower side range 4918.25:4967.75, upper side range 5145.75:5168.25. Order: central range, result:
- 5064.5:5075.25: 0.6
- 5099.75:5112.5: 1.1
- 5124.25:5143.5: 0.1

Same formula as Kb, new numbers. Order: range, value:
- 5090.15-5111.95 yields 8.49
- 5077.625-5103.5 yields 8.67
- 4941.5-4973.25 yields 10.7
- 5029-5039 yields 9.29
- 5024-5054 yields 9.32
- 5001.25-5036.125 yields 9.06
